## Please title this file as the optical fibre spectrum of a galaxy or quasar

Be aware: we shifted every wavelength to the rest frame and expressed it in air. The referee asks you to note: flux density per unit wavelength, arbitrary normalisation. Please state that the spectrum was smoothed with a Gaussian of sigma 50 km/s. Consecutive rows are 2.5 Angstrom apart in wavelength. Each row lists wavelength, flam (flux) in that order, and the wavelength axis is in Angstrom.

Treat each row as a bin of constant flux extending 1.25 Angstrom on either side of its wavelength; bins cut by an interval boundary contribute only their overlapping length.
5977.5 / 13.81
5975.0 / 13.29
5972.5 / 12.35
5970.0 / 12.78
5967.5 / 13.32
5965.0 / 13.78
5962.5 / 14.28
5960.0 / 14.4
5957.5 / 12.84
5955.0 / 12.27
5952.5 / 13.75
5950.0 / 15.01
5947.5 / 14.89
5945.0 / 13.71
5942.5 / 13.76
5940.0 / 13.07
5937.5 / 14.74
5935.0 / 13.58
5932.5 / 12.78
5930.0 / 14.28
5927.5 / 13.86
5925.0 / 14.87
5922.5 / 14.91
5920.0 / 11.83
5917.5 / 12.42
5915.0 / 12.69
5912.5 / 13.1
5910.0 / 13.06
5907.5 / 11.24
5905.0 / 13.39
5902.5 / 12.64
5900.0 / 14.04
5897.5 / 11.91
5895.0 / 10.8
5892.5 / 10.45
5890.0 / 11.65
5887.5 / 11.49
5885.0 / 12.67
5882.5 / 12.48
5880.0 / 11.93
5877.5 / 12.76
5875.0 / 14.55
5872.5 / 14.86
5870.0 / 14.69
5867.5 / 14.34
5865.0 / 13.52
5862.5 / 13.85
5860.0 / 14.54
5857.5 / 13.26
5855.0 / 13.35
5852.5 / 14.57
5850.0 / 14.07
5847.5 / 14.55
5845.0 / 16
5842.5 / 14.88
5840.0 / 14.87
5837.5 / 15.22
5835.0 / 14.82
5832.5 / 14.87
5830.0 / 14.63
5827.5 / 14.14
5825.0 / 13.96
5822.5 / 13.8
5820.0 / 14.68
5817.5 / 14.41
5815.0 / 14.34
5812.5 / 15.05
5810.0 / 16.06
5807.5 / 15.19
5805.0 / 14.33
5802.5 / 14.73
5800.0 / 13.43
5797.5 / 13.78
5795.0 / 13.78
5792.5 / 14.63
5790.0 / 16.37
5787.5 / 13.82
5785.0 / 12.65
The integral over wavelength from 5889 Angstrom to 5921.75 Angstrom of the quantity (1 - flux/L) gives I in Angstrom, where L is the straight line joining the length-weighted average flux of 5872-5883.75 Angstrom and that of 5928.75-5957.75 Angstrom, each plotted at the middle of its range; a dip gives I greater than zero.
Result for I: 2.8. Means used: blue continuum 13.2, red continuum 13.8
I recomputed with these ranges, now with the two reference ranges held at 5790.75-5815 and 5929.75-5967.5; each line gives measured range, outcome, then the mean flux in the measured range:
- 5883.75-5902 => 2.8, 11.9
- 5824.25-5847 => -0.7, 14.8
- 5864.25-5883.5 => 0.7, 13.7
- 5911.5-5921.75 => 1.0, 12.6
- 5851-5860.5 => 0.3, 13.9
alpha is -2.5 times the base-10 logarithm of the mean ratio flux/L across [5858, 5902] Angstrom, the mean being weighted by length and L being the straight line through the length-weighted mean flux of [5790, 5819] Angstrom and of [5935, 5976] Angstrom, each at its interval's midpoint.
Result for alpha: 0.09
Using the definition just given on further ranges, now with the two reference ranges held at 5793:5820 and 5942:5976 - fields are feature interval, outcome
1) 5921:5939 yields -0.03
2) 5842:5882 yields 0.01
